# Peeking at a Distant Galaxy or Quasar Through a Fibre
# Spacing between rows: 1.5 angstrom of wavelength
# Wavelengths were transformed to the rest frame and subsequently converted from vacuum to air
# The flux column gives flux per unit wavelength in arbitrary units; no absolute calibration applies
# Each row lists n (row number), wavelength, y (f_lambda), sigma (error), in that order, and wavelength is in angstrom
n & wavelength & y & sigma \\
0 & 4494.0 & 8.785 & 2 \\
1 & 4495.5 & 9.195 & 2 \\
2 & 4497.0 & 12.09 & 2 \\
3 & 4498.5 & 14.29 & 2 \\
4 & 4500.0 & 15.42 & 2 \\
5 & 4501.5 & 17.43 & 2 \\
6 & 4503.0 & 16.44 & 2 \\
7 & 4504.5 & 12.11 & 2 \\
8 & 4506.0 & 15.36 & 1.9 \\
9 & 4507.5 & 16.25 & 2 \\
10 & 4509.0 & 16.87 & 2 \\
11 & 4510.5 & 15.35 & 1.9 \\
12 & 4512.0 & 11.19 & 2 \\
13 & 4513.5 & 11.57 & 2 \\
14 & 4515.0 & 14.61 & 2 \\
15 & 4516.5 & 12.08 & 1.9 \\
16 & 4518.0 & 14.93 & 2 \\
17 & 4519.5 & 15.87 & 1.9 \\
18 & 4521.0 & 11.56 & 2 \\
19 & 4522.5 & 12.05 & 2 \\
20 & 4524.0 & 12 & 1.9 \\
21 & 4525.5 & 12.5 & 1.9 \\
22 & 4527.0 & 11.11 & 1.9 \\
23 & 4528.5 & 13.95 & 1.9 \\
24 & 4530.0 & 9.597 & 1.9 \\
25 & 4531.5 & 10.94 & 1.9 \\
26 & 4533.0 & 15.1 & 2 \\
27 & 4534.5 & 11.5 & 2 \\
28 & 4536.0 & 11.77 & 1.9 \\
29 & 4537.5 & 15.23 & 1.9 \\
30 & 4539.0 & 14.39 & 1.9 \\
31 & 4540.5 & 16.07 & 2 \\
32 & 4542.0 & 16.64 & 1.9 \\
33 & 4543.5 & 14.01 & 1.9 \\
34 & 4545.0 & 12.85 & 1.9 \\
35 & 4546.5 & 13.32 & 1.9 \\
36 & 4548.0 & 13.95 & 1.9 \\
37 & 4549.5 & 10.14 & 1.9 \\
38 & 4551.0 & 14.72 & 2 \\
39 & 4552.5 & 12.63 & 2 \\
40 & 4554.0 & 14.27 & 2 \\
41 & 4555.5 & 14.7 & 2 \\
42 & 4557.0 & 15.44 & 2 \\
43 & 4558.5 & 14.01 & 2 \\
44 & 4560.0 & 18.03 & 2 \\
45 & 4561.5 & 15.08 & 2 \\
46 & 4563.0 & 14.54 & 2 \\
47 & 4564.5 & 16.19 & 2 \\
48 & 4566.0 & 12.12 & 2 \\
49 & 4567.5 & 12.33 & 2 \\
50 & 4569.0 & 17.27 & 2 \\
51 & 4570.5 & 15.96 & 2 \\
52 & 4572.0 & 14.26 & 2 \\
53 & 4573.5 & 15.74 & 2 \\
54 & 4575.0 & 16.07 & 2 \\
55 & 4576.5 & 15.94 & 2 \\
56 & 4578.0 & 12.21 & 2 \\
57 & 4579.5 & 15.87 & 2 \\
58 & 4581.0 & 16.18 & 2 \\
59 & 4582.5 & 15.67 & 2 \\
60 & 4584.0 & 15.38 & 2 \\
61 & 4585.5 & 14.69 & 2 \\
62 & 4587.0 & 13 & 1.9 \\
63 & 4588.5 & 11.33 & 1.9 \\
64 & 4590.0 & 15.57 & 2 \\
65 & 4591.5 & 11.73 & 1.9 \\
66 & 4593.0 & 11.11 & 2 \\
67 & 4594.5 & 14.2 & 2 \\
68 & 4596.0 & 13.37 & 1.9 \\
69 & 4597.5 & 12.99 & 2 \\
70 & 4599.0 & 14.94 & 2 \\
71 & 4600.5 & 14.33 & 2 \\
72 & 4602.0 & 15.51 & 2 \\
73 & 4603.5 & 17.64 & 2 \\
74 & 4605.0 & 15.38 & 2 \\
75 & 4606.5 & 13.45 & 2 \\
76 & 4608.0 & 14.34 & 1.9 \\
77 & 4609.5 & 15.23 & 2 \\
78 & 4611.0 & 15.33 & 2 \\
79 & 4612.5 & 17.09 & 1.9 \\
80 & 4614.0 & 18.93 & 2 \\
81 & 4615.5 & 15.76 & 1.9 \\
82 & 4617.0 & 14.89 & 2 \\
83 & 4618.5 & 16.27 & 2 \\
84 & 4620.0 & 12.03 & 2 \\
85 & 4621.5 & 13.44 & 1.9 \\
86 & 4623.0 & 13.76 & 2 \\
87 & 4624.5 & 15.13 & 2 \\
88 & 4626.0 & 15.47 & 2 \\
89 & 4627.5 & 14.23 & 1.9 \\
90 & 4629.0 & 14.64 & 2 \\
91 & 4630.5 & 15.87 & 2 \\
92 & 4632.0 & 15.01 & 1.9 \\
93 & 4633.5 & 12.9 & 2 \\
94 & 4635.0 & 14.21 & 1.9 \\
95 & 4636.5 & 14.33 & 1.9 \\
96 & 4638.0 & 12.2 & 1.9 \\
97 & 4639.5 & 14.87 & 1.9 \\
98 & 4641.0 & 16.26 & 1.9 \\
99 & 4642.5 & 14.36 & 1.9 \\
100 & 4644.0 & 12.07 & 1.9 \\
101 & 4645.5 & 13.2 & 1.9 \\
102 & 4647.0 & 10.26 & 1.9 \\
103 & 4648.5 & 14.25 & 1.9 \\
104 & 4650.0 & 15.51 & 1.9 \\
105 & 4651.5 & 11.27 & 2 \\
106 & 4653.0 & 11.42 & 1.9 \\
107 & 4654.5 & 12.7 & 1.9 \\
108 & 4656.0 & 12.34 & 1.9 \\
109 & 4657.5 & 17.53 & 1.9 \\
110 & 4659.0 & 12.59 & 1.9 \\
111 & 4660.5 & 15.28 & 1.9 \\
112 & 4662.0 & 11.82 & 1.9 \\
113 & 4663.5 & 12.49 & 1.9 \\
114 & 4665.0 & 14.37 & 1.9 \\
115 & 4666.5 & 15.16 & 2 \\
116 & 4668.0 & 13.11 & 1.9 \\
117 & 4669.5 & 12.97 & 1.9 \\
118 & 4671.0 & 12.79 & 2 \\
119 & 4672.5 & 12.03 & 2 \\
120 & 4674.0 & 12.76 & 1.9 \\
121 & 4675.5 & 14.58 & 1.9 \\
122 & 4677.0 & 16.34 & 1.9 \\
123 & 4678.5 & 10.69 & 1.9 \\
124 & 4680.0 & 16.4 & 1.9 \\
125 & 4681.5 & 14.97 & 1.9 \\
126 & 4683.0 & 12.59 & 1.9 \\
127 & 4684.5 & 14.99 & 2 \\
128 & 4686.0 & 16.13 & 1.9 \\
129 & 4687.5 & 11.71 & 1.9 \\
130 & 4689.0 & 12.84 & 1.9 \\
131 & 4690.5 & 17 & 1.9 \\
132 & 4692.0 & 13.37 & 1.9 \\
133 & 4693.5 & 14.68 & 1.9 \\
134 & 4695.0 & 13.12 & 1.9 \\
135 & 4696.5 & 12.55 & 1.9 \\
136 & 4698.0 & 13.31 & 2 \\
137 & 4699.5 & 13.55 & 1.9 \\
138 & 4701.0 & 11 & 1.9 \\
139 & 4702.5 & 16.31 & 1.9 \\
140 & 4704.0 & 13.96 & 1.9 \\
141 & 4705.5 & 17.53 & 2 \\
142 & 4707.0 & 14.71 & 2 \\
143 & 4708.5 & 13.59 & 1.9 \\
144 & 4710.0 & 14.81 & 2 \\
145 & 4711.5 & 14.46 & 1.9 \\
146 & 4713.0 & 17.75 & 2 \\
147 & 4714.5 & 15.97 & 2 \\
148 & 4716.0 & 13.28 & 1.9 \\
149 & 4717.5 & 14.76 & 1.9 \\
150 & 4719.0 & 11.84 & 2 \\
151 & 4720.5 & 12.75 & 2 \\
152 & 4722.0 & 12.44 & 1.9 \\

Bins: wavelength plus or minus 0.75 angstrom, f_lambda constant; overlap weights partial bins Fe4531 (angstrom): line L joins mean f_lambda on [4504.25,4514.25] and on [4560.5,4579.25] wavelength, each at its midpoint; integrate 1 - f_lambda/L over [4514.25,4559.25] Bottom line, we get 3.5 angstrom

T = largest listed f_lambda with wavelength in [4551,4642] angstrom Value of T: 18.93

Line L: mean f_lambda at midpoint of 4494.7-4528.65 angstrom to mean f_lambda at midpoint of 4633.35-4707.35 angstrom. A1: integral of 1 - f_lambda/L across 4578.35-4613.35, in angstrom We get -2.1 angstrom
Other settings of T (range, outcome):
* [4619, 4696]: 17.53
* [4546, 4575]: 18.03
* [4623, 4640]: 15.87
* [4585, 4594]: 15.57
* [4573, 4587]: 16.18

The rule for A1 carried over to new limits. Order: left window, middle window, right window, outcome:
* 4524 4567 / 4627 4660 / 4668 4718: 0.6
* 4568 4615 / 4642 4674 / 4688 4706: 2.5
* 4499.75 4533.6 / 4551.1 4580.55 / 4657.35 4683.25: -2.6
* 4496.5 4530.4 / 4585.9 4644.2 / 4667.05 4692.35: -2.8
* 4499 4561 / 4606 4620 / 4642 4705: -1.9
